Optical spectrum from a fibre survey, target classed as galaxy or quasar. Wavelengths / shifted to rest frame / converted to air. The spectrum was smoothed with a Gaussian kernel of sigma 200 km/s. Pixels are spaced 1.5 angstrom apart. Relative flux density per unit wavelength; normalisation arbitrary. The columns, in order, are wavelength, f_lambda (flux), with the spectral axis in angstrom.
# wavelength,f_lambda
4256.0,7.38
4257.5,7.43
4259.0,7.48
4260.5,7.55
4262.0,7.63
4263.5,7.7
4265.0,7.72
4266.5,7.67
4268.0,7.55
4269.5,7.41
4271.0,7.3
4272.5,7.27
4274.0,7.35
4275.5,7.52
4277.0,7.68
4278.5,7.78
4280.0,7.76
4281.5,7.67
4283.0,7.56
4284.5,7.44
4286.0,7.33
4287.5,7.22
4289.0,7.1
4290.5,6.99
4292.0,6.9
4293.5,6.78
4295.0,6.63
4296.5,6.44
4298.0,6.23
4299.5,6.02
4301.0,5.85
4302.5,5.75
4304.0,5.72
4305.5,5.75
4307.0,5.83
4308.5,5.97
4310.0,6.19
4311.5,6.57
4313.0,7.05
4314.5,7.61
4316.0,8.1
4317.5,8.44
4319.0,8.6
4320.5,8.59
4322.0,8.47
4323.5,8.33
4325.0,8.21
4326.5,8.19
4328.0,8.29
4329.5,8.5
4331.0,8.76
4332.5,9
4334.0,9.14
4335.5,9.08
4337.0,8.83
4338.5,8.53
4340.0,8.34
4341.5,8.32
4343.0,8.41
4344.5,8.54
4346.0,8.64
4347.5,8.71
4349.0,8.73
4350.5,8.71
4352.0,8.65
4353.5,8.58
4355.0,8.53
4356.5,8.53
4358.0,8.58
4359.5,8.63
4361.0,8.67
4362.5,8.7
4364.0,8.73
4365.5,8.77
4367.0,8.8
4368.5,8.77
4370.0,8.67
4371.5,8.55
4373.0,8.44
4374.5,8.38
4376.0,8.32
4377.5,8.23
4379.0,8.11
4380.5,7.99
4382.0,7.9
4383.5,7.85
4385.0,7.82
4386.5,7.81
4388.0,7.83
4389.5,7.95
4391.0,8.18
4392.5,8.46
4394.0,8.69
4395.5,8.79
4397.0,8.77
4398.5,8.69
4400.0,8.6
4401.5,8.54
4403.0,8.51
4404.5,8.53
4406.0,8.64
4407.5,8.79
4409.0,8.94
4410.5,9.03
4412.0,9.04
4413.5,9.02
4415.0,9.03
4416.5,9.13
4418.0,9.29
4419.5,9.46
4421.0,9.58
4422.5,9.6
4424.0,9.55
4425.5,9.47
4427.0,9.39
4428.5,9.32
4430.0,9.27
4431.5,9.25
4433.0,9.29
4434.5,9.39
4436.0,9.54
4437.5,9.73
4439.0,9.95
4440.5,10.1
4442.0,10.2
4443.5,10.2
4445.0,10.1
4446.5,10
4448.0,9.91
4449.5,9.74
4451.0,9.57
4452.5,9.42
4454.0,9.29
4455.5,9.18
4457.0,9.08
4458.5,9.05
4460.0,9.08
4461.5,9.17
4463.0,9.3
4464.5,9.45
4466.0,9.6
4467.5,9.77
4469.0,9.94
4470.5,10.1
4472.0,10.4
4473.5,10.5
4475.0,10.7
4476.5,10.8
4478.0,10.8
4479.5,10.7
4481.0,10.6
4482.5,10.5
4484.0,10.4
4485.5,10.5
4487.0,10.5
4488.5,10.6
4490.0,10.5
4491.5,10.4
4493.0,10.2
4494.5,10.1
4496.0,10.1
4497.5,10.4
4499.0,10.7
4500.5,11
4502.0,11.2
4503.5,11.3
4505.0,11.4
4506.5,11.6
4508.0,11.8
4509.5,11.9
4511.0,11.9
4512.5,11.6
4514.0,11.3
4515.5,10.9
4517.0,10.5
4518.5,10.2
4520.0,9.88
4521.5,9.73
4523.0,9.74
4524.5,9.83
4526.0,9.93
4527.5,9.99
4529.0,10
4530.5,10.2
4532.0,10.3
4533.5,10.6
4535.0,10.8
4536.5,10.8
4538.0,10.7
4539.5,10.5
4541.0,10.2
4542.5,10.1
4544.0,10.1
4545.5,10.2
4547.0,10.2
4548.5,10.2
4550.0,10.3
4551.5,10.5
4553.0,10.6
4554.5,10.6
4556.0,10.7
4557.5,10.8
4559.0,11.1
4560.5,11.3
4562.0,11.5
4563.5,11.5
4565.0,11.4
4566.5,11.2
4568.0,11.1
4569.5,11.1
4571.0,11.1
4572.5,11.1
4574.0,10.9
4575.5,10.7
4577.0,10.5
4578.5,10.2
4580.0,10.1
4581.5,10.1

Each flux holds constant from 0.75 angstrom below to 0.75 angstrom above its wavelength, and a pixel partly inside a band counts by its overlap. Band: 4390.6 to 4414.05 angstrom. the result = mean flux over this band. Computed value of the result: 8.71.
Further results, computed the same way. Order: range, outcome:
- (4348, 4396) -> 8.42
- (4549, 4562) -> 10.8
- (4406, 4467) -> 9.43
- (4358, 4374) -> 8.66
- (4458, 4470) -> 9.44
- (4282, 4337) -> 7.37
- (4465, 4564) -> 10.6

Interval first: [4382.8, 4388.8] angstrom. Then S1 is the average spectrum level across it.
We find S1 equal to 7.83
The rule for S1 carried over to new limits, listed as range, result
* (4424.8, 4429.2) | 9.39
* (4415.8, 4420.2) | 9.29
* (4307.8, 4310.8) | 6.09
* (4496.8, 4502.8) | 10.8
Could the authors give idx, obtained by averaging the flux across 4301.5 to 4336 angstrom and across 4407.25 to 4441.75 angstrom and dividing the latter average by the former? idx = 1.23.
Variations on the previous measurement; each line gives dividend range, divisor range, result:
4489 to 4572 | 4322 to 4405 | 1.26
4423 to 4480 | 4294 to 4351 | 1.26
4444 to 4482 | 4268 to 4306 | 1.42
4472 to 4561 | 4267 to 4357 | 1.38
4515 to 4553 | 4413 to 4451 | 1.07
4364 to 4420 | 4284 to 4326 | 1.22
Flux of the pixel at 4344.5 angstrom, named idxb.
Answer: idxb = 8.54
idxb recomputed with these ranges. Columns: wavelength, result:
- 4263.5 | 7.7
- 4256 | 7.38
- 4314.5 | 7.61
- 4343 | 8.41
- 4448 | 9.91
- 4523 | 9.74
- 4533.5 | 10.6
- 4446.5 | 10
